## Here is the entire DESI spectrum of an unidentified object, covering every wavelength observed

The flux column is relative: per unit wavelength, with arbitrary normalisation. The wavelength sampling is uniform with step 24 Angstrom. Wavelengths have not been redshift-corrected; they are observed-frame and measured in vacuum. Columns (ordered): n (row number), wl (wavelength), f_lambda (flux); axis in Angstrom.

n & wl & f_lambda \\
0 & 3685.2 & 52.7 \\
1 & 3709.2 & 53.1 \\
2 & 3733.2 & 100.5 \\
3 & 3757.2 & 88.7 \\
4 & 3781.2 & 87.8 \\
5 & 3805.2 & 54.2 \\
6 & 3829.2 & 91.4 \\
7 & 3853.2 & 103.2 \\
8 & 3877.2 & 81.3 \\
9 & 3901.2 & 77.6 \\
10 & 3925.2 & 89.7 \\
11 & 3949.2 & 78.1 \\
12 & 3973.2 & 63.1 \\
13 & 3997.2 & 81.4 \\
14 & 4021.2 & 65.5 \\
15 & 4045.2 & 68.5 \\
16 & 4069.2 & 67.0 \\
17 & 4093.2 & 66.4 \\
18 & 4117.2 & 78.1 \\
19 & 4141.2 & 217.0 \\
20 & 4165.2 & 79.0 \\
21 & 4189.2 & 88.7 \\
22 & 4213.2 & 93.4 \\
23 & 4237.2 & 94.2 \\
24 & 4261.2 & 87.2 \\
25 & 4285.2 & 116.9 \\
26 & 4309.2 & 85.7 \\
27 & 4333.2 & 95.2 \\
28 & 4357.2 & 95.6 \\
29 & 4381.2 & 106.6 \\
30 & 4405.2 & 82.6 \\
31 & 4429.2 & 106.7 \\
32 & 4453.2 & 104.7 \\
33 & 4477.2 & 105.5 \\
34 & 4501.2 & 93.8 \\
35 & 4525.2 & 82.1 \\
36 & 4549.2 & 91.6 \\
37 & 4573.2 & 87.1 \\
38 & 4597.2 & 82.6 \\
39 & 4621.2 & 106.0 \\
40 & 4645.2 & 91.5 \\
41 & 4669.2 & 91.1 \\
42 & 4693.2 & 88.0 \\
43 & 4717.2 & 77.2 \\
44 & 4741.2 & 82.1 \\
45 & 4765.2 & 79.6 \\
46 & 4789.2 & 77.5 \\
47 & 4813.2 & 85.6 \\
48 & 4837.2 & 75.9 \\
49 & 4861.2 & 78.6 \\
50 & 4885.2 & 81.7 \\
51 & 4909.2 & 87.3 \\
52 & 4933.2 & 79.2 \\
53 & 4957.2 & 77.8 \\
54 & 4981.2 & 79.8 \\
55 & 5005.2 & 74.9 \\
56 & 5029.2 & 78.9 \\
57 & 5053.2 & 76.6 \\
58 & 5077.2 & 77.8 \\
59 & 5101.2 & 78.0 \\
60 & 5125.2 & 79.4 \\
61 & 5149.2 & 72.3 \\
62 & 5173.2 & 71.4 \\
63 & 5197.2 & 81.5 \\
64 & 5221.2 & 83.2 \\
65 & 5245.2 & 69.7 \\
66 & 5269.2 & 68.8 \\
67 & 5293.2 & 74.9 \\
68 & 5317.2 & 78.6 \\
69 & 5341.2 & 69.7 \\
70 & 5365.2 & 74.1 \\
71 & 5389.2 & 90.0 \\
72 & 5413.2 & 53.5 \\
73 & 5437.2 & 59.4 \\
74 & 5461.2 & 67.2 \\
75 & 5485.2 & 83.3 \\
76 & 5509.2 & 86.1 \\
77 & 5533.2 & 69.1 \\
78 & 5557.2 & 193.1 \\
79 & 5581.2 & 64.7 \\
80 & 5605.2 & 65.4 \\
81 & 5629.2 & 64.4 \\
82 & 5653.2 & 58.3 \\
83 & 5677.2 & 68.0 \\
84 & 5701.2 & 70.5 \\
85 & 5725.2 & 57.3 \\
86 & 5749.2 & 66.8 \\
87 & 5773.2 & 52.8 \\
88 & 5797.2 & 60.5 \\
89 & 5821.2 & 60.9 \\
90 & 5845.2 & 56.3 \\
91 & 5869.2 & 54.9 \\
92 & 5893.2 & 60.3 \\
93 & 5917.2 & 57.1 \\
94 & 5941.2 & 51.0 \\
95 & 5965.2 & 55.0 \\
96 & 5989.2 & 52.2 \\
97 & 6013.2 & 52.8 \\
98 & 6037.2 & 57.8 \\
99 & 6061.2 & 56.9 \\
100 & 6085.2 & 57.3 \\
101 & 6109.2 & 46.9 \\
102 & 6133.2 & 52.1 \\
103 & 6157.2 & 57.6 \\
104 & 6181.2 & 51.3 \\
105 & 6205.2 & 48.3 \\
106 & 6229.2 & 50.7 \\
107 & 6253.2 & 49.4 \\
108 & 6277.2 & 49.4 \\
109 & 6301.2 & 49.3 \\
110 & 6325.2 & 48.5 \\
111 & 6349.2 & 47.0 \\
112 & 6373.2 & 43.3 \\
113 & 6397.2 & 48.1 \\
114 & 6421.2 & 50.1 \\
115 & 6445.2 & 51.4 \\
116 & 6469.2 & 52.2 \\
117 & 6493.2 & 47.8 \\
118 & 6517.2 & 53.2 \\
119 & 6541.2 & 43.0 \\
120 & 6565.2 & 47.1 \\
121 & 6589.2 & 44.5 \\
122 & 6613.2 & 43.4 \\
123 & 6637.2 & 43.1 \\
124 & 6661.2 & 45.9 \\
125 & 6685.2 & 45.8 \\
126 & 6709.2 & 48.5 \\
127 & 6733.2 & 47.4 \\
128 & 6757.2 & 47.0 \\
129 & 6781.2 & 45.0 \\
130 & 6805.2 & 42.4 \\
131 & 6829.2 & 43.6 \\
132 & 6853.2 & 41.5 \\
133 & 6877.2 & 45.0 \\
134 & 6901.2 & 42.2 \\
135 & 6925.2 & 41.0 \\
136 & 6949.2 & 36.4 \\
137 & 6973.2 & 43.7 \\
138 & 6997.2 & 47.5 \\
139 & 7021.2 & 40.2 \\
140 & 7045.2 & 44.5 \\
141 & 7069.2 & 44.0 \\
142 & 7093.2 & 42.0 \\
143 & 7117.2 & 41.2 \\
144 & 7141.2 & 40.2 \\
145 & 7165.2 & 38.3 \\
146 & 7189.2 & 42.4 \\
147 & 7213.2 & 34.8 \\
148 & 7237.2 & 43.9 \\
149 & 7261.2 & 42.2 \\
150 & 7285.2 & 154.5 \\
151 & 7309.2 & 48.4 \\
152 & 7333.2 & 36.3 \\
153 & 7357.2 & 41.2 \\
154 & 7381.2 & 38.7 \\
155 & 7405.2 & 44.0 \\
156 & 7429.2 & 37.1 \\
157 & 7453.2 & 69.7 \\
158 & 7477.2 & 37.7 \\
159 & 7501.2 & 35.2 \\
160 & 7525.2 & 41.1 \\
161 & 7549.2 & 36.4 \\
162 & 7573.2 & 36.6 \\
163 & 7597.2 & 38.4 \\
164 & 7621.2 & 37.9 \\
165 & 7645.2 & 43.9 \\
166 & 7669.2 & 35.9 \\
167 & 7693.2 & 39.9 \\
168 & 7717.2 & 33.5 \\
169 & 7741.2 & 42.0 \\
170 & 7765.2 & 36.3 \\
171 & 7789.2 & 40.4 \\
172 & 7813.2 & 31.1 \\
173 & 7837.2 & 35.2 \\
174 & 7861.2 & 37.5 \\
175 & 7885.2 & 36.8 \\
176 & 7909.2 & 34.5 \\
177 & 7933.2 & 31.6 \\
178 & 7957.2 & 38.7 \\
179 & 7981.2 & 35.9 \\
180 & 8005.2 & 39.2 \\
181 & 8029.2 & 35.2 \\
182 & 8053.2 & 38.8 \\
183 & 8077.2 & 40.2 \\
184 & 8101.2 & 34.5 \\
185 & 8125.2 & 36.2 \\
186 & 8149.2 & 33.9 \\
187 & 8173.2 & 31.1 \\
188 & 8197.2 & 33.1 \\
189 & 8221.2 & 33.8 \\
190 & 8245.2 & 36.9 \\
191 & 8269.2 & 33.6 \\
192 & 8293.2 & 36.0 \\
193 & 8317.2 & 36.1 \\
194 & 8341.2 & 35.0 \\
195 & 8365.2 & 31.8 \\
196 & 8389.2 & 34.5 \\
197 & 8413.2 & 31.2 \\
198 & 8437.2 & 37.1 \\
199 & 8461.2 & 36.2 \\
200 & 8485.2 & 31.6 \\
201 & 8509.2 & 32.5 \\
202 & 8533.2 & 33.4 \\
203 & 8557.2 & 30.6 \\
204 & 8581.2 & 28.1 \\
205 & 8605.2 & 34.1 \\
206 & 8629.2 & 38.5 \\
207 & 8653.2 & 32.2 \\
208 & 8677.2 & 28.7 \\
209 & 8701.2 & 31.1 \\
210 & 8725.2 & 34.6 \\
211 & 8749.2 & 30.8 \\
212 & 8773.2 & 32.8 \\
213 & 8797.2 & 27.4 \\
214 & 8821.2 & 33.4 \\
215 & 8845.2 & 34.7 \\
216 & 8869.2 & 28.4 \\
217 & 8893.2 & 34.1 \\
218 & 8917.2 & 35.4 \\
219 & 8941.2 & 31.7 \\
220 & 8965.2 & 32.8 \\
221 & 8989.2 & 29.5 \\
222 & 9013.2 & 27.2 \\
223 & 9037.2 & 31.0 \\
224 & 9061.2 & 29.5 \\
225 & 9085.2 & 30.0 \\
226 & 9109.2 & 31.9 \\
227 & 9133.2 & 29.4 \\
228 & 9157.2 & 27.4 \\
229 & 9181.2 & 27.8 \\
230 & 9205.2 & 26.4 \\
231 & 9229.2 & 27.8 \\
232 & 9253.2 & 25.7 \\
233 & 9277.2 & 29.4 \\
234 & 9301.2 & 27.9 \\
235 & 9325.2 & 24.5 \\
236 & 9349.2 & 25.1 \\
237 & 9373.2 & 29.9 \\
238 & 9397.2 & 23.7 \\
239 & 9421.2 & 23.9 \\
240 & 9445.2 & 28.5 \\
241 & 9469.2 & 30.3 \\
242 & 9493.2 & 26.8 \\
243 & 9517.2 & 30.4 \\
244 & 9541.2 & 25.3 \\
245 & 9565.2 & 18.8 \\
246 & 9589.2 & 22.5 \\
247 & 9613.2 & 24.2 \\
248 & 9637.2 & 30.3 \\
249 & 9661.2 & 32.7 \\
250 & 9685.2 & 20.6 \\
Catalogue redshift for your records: 0.108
